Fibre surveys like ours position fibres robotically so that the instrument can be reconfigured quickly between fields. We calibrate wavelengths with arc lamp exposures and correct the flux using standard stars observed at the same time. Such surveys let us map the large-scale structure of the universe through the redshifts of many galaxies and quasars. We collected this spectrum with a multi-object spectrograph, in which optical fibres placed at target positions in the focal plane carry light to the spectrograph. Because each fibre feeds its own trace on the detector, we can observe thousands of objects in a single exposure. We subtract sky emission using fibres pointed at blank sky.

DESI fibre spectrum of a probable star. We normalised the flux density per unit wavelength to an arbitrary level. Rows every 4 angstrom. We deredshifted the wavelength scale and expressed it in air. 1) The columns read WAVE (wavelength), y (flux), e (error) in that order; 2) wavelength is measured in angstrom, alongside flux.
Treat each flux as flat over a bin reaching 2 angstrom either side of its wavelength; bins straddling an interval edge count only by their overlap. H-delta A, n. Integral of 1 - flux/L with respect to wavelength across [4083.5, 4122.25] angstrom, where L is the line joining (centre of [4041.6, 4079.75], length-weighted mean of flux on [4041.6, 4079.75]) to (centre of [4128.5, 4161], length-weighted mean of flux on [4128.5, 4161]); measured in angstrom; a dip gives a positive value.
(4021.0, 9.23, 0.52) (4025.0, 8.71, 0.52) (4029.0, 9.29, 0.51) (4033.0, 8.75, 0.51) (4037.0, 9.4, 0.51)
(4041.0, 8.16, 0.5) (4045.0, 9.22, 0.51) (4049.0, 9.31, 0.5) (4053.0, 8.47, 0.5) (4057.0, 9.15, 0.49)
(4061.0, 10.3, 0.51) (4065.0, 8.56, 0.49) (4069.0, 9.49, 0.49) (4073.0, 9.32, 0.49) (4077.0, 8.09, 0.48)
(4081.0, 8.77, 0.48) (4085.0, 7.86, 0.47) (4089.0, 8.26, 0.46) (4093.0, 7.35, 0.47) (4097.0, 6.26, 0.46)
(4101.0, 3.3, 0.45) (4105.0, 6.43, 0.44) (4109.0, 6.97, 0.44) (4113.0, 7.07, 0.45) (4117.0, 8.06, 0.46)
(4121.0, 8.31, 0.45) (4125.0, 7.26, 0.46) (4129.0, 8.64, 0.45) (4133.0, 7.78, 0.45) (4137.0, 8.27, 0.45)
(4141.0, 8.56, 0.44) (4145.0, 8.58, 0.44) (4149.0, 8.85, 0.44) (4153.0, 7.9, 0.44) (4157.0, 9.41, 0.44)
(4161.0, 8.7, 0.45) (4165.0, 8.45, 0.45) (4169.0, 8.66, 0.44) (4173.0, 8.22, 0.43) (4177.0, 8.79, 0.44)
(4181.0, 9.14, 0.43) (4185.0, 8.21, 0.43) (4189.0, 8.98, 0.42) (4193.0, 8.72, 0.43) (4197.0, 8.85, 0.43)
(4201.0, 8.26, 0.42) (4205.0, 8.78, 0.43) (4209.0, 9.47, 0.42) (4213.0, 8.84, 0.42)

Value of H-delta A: 8.07 angstrom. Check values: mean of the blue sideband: 9.06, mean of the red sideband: 8.5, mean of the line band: 6.95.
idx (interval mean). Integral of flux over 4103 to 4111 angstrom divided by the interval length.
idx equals 6.7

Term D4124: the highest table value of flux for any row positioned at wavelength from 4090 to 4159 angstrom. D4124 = 9.41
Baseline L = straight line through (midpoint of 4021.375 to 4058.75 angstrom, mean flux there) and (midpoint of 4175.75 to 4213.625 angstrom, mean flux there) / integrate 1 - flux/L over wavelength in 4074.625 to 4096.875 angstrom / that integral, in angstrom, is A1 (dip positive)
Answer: 2.4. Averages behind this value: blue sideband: 8.95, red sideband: 8.8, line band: 7.93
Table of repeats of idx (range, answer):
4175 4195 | 8.77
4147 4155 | 8.38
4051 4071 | 9.19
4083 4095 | 7.82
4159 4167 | 8.57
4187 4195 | 8.85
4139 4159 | 8.66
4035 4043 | 8.78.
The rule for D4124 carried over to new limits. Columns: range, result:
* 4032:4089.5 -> 10.3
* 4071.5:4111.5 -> 9.32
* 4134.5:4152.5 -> 8.85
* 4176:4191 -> 9.14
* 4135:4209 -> 9.47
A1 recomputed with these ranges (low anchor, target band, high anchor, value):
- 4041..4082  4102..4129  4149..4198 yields 4.8 angstrom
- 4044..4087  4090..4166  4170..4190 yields 9.4 angstrom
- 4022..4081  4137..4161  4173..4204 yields 0.4 angstrom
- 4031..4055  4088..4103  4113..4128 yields 3.7 angstrom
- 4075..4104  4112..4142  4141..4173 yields -0.2 angstrom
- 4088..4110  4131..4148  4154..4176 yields -1.2 angstrom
